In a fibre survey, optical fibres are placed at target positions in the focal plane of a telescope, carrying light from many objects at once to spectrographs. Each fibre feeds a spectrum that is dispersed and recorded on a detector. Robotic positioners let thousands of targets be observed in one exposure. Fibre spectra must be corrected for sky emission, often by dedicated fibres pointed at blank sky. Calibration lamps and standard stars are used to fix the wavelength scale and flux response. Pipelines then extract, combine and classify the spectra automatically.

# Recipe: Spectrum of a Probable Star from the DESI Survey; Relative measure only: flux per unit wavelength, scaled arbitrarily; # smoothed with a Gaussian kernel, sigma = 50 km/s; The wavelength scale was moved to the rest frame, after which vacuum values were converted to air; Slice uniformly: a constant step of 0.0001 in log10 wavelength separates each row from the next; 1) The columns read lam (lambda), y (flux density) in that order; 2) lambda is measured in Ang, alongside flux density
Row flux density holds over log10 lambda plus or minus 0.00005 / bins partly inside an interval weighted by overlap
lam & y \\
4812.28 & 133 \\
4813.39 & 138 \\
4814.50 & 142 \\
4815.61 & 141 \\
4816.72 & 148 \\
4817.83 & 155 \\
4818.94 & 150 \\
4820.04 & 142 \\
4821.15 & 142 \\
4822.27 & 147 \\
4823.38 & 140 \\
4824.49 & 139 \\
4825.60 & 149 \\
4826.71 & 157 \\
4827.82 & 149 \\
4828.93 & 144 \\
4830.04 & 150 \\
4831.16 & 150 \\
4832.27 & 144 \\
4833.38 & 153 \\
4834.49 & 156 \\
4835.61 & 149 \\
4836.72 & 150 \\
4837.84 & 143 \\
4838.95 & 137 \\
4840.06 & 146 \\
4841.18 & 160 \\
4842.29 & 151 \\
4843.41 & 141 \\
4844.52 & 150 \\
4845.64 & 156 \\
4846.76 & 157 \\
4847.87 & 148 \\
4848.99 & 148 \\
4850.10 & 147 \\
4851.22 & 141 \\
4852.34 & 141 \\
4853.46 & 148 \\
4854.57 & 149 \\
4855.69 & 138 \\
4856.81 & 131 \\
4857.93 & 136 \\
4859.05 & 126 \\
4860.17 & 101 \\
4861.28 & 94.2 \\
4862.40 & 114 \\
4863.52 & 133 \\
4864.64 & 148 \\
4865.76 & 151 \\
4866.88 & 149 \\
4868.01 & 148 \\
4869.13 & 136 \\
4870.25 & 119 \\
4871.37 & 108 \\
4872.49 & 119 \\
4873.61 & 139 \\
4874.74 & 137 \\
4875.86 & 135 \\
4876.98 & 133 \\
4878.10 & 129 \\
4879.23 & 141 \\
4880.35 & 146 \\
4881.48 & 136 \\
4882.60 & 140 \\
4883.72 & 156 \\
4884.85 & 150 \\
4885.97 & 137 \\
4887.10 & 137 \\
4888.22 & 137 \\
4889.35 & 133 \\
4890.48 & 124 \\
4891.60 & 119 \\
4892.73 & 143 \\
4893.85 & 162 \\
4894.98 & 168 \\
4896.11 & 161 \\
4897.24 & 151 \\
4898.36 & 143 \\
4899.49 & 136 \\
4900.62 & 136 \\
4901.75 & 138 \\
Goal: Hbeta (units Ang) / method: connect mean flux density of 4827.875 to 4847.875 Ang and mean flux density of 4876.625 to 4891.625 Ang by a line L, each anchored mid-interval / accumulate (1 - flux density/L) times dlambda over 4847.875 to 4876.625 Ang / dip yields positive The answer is 1.9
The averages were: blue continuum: 149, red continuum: 138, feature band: 134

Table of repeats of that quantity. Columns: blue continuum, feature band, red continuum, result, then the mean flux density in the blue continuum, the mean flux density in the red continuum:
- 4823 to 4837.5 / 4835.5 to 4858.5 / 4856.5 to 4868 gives -1.3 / 148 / 129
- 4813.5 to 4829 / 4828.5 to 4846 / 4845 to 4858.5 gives -0.4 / 146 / 145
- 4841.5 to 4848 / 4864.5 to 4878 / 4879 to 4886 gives 1.1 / 151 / 144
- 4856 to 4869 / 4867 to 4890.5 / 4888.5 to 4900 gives 0.3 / 130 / 144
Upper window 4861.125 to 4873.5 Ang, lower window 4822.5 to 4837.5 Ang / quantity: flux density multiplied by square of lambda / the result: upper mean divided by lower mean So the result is 0.89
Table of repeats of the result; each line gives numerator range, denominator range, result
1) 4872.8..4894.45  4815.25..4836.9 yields 0.96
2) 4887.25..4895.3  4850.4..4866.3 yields 1.07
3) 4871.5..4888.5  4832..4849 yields 0.93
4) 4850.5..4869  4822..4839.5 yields 0.92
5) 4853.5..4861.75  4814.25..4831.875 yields 0.88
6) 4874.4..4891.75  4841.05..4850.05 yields 0.92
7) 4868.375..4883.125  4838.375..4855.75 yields 0.91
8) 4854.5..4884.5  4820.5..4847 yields 0.91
